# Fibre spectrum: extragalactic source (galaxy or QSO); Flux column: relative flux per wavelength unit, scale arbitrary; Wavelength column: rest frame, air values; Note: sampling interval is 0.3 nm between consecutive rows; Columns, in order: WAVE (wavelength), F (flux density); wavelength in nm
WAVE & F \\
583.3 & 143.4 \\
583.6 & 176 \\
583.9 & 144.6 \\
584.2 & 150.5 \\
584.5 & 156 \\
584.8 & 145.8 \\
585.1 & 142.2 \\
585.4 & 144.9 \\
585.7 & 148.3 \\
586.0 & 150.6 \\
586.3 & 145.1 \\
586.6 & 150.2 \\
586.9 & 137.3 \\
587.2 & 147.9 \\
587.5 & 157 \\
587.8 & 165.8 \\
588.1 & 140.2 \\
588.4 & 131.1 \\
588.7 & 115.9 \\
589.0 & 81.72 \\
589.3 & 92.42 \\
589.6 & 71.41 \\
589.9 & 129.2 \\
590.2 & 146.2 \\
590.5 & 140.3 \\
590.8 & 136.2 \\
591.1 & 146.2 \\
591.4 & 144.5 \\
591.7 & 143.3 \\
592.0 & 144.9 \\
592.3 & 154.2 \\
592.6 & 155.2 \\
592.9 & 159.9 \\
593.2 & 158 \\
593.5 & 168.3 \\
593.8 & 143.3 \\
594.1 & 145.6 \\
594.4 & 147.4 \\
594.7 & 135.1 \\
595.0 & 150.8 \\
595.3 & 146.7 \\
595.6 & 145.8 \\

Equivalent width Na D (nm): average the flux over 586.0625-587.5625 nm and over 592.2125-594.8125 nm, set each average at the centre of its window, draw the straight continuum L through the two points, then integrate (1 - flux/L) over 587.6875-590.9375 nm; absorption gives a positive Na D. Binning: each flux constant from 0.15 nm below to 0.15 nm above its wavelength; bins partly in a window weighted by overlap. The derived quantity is 0.58 nm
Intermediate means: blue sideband 147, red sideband 152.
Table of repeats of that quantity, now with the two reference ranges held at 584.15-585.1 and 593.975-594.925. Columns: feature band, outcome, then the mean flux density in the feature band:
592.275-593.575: -0.134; 159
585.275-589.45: 0.326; 136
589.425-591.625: 0.228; 131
